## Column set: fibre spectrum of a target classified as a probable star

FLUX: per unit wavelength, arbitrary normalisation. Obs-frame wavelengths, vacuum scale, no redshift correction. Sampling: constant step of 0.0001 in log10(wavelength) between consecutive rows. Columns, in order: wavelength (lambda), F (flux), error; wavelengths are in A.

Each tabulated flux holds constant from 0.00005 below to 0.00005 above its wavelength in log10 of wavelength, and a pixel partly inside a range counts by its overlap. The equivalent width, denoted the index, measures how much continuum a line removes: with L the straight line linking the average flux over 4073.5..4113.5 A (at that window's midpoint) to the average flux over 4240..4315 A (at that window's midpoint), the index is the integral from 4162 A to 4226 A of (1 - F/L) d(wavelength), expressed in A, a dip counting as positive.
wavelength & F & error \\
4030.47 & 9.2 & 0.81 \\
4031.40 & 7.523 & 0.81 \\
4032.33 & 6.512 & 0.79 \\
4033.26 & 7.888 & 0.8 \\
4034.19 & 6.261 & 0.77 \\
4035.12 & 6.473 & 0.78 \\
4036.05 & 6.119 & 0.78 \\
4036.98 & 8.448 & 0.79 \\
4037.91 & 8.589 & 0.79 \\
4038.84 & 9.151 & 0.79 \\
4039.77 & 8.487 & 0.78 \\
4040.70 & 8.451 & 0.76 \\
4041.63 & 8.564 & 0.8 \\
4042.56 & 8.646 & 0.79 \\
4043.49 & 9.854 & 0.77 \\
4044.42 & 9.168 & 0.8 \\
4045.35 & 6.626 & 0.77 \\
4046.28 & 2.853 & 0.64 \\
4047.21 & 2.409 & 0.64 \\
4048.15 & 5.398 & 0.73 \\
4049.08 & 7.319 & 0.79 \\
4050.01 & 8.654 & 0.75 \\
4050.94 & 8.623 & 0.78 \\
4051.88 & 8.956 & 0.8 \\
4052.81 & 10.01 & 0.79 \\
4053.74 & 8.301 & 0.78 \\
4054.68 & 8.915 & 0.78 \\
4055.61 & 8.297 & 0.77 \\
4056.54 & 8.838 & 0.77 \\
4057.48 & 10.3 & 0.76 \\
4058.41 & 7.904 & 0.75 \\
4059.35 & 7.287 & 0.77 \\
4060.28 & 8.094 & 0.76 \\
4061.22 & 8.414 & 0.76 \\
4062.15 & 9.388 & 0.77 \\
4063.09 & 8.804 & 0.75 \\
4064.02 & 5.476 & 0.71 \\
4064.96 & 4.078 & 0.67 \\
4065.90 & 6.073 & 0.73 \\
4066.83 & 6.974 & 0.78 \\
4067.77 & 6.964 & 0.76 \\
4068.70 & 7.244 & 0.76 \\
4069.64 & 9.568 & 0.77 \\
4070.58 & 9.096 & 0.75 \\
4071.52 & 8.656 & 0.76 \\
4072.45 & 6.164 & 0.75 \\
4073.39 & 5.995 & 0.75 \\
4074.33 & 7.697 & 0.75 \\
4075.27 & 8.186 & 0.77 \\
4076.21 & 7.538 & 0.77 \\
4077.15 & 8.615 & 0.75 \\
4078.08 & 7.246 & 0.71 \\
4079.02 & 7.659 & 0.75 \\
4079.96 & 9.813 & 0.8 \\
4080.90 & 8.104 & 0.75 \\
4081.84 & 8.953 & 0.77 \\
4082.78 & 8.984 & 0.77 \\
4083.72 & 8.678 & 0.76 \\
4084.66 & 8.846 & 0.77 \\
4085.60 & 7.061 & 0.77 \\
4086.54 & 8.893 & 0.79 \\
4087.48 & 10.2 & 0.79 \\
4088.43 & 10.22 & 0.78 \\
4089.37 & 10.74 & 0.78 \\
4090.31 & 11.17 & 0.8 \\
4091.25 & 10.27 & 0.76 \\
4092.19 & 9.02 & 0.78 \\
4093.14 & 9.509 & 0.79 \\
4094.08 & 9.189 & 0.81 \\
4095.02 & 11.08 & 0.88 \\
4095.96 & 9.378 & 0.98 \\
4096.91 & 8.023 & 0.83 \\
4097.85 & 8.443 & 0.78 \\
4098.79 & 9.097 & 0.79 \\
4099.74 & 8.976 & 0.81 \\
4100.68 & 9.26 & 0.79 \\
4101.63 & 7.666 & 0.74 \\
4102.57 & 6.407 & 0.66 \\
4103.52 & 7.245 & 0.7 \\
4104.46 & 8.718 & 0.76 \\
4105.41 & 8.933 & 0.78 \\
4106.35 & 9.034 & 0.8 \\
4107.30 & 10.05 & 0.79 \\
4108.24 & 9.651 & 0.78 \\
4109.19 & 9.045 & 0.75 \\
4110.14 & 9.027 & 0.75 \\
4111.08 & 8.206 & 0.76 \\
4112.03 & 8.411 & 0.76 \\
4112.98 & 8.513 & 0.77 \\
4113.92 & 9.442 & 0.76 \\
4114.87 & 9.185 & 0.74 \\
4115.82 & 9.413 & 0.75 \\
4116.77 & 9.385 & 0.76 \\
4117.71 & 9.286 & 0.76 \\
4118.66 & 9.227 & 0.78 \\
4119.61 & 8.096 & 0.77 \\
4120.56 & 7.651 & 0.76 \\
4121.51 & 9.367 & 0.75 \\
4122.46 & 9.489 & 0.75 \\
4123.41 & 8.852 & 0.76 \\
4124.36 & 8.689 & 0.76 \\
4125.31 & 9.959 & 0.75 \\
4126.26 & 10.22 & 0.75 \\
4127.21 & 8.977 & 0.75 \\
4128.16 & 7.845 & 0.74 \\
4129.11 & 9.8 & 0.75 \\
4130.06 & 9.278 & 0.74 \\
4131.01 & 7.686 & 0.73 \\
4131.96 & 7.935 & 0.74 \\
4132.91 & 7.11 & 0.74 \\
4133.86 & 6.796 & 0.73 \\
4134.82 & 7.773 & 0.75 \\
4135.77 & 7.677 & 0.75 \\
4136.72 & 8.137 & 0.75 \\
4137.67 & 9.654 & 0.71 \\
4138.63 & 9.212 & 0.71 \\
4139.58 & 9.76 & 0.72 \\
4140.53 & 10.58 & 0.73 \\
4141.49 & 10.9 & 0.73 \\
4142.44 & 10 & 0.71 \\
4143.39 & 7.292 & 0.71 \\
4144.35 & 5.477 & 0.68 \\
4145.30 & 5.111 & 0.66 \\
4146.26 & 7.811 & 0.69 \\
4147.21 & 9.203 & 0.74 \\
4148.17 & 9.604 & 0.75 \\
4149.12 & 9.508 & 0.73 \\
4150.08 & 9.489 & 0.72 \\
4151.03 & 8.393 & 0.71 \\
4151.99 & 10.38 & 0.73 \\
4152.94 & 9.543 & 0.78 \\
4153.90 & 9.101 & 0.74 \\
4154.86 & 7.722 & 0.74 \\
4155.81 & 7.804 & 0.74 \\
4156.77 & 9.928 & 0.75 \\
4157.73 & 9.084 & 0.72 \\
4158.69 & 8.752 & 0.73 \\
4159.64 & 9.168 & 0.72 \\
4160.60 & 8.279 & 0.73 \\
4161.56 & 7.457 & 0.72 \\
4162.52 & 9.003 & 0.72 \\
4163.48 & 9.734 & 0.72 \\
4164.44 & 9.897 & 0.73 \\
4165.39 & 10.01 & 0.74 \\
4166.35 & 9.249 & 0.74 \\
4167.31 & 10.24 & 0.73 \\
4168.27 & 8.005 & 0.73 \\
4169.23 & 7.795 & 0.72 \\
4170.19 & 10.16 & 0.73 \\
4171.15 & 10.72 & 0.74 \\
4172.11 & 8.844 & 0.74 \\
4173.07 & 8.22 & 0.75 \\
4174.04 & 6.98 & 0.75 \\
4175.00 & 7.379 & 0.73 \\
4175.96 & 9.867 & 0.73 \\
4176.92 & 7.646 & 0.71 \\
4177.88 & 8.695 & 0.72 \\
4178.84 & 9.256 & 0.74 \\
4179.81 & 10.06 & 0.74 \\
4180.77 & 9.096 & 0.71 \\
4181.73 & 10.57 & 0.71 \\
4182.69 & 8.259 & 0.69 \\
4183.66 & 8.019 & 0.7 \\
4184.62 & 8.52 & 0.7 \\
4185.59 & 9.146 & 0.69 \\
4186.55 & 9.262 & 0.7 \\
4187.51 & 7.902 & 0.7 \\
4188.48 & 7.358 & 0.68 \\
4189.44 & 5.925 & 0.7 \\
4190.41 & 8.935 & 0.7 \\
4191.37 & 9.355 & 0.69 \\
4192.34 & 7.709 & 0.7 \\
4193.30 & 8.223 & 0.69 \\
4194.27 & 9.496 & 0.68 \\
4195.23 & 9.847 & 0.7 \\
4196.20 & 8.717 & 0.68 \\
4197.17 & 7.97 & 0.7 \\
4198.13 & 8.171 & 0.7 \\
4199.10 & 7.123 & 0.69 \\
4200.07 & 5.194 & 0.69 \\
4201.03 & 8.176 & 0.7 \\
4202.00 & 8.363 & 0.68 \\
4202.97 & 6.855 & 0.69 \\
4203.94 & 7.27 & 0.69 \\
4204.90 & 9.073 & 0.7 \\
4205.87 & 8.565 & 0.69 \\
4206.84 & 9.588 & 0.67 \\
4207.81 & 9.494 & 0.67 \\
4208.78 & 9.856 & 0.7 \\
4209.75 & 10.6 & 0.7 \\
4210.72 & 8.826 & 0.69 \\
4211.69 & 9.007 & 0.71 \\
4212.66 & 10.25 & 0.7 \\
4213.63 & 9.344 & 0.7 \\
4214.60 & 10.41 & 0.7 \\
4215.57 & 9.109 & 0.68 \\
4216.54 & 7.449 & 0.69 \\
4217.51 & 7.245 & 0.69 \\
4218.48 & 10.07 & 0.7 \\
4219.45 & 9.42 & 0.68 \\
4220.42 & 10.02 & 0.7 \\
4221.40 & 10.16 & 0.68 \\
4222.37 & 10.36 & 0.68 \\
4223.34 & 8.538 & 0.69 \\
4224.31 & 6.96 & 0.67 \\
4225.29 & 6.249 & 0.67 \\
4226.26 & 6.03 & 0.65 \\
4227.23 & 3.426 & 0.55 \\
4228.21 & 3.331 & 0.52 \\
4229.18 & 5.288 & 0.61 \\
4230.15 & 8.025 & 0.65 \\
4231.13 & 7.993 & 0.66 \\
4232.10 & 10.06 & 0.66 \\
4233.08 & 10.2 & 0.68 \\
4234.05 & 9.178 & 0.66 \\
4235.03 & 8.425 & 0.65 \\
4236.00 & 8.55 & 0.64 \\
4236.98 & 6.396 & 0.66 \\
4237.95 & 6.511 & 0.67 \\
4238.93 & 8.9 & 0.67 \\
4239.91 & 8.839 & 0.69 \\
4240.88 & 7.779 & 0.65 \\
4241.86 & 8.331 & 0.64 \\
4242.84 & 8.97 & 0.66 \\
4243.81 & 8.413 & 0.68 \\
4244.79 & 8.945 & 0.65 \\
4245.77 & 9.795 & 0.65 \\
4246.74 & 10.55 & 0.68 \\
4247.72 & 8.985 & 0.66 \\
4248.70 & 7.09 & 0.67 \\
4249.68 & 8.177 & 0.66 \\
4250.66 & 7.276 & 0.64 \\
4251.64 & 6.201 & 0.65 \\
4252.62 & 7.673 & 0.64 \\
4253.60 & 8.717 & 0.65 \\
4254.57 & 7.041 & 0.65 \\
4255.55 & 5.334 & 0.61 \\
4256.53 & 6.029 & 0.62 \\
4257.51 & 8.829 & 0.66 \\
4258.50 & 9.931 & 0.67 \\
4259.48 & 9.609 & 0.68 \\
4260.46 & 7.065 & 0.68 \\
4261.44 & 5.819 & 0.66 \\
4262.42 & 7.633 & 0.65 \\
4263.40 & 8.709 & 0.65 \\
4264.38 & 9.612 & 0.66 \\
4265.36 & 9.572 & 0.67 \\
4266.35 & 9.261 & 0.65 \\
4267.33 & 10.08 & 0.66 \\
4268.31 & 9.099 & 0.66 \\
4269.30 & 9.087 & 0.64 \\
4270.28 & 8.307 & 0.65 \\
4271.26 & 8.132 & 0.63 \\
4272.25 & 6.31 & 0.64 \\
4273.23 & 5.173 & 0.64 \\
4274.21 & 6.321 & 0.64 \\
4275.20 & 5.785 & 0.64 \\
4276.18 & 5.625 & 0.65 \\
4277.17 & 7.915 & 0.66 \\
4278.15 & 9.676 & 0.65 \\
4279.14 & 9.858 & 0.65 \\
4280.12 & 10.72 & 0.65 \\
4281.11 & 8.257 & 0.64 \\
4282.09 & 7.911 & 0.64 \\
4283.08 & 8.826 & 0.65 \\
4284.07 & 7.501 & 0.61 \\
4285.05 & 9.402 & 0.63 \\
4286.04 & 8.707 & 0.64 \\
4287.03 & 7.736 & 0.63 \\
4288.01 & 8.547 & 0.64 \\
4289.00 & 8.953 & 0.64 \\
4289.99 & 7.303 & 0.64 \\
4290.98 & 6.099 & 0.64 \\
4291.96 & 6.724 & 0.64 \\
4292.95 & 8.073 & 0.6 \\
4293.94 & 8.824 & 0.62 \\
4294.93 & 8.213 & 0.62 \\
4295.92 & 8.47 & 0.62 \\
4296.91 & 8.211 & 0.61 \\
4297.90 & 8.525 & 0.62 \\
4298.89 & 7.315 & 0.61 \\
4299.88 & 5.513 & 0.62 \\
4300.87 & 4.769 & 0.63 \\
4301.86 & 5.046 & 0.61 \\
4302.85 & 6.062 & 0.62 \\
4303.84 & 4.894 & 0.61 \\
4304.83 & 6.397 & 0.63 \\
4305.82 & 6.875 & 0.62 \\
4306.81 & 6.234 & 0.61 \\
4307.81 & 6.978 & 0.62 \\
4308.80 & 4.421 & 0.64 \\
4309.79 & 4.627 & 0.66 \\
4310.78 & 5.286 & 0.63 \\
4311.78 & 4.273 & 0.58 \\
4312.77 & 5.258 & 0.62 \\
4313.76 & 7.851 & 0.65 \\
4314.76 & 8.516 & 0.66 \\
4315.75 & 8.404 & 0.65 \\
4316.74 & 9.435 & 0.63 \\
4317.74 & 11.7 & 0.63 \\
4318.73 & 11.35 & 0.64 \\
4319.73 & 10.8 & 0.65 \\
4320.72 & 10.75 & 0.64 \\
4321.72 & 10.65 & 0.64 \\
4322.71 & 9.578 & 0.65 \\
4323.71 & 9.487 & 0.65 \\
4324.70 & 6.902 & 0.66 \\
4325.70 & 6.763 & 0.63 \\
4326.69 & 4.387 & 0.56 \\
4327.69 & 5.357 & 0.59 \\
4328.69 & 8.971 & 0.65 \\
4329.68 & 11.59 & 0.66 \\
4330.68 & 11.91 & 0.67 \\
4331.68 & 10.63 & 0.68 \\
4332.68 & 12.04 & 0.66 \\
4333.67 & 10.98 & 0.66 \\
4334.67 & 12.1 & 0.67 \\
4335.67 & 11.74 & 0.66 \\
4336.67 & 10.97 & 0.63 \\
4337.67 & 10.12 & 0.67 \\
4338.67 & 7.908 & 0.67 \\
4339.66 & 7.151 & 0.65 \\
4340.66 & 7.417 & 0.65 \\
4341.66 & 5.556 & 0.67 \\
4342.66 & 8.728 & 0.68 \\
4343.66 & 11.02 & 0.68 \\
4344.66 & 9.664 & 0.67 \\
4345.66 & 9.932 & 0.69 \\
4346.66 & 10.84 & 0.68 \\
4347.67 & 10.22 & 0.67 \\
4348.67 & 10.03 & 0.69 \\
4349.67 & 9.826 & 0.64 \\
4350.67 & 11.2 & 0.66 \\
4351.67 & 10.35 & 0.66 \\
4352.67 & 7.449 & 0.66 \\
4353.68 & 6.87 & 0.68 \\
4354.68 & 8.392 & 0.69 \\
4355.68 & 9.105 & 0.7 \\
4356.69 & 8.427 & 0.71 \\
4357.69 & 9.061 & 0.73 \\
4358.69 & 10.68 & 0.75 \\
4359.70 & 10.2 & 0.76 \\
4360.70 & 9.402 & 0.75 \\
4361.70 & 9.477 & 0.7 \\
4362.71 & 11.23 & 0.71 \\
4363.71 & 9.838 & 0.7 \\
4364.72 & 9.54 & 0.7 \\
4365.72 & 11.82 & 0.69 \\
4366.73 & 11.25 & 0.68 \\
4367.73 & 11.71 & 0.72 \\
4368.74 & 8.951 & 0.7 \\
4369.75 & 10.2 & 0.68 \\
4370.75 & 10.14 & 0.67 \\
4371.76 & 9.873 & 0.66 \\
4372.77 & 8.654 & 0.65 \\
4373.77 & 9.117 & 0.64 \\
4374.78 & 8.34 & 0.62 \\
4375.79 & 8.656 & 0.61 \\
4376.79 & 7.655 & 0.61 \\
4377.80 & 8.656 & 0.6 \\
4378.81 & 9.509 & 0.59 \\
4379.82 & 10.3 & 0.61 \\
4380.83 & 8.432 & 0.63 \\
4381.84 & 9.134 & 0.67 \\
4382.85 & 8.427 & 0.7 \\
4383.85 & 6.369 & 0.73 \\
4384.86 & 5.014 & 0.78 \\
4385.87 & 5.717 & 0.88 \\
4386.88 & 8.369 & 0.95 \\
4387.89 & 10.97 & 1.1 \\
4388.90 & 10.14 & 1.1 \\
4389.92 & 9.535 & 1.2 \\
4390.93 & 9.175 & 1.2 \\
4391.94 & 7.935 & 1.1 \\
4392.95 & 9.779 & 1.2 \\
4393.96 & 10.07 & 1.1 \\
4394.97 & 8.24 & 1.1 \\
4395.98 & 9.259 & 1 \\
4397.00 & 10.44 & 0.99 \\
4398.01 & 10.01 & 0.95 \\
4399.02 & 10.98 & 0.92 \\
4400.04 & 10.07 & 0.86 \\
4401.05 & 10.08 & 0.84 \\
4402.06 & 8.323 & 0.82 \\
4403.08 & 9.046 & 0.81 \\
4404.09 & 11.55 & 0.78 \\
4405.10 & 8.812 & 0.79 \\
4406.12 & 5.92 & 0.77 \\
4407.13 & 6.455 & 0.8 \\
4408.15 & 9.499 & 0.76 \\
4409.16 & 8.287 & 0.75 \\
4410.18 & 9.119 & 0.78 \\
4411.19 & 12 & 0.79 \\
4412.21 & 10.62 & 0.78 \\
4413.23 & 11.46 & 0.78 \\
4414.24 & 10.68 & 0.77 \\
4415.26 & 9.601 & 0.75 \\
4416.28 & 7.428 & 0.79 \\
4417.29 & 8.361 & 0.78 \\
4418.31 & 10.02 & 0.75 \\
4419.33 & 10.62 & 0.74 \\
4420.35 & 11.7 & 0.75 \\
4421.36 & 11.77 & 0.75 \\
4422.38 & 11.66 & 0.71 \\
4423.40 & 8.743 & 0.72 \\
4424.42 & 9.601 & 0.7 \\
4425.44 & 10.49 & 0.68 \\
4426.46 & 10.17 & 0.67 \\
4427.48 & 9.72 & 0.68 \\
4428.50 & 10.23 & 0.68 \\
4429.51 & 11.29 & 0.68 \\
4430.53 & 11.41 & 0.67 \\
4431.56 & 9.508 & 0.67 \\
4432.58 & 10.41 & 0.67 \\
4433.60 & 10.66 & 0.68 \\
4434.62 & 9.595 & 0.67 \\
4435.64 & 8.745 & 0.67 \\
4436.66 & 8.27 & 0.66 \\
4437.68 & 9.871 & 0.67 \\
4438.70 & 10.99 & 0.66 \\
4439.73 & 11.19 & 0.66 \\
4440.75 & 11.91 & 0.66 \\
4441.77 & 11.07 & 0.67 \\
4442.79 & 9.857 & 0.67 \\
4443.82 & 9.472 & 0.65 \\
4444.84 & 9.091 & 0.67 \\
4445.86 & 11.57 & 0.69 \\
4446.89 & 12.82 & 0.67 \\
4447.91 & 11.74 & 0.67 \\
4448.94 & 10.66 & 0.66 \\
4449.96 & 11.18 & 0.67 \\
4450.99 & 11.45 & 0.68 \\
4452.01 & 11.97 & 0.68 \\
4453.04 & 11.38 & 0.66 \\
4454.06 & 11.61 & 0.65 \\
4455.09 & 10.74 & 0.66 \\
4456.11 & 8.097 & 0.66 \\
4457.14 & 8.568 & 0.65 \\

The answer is -4.46 A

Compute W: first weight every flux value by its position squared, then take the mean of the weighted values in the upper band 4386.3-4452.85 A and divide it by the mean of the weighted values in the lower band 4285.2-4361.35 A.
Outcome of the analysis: 1.2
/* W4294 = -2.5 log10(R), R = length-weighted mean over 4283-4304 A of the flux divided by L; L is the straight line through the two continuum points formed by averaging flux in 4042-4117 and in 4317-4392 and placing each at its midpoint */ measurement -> 0.222 mag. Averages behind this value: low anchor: 8.36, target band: 7.45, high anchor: 9.37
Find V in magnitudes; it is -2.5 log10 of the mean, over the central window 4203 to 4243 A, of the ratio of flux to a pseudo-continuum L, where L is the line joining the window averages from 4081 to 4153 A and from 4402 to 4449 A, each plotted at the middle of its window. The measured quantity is 0.113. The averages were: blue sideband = 8.89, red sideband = 10.1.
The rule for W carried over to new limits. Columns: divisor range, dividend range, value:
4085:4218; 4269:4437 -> 1.11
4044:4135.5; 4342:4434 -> 1.31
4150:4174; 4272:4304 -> 0.88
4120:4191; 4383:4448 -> 1.26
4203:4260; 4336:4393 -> 1.18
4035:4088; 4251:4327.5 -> 1.09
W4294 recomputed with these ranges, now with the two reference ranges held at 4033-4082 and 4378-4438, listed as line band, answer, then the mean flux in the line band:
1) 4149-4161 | -0.10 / 9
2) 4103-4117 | -0.12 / 8.93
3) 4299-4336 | 0.13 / 8.05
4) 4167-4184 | -0.07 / 8.87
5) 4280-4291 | 0.07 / 8.34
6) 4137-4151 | -0.08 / 8.81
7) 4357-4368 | -0.12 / 10.3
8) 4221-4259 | 0.10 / 7.88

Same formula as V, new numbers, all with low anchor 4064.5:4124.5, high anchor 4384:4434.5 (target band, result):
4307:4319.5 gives 0.25 mag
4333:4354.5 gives -0.02 mag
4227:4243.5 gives 0.17 mag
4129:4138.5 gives 0.07 mag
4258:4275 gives 0.12 mag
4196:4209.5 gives 0.09 mag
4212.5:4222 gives -0.04 mag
